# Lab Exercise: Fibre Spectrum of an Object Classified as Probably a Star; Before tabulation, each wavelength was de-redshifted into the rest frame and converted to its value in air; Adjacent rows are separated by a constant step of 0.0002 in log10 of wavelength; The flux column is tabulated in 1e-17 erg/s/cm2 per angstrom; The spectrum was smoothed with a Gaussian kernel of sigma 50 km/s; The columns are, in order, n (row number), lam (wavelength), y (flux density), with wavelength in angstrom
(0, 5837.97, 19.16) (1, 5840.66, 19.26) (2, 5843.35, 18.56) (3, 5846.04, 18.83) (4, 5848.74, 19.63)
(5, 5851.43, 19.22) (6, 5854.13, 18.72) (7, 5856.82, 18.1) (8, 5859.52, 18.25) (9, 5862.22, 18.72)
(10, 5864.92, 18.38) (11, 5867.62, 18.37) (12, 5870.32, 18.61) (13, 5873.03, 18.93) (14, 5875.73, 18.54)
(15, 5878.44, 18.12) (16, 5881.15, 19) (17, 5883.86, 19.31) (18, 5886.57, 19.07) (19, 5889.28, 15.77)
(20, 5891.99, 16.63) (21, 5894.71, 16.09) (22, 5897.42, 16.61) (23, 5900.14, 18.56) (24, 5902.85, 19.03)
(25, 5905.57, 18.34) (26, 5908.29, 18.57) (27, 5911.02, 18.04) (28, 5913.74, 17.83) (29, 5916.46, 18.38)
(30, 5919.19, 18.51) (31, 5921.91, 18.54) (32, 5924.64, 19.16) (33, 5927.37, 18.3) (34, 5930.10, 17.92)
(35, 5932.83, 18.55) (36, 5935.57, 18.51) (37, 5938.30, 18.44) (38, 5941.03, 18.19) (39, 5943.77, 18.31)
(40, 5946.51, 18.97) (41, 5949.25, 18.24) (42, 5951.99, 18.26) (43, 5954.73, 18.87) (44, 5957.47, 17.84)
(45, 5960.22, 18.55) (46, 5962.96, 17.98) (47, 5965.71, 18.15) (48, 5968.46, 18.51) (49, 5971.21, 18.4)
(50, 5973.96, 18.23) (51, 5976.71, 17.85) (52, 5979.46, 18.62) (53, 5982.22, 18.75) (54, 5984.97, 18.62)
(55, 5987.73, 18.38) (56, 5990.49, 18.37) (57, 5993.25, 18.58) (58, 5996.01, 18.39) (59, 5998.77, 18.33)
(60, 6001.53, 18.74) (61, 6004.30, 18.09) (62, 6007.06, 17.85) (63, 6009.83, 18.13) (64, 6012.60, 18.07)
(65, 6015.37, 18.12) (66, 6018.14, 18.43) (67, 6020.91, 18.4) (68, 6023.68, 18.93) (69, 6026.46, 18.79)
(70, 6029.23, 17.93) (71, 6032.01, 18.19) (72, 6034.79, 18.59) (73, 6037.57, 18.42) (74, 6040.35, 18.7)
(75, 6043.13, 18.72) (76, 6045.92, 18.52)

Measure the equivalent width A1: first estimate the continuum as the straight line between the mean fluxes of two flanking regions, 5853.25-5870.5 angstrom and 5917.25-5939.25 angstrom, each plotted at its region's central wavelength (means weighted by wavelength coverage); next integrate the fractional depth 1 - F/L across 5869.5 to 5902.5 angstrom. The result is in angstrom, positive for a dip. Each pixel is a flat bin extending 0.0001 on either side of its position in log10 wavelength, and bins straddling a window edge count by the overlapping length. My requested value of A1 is 0.9 angstrom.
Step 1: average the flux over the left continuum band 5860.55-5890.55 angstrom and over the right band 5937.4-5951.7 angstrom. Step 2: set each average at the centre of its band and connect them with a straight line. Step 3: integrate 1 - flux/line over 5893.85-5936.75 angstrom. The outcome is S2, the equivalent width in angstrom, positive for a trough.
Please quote 0.5 angstrom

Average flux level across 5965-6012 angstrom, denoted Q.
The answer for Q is 18.3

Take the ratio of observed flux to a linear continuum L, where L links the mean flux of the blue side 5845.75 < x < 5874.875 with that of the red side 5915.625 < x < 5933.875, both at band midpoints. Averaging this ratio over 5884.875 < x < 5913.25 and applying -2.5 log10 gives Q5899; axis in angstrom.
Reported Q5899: 0.05 mag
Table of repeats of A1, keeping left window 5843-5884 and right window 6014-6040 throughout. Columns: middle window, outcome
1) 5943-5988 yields 0.4 angstrom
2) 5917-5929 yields 0.0 angstrom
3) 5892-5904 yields 0.8 angstrom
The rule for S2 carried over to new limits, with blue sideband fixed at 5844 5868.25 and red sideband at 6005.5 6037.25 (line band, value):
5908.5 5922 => 0.22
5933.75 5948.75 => 0.02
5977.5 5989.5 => -0.10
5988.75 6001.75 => -0.06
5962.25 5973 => 0.10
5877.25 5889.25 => 0.06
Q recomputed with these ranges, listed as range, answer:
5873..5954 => 18.2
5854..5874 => 18.5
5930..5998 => 18.4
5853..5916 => 18.2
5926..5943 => 18.3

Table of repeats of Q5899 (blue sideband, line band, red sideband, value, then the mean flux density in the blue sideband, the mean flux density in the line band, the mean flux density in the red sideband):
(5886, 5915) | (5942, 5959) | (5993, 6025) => -0.03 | 17.6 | 18.4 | 18.3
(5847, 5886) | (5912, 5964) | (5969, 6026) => 0.01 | 18.7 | 18.4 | 18.4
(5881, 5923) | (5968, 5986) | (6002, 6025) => -0.01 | 18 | 18.4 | 18.3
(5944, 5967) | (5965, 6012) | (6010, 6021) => 0.00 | 18.4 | 18.3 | 18.2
